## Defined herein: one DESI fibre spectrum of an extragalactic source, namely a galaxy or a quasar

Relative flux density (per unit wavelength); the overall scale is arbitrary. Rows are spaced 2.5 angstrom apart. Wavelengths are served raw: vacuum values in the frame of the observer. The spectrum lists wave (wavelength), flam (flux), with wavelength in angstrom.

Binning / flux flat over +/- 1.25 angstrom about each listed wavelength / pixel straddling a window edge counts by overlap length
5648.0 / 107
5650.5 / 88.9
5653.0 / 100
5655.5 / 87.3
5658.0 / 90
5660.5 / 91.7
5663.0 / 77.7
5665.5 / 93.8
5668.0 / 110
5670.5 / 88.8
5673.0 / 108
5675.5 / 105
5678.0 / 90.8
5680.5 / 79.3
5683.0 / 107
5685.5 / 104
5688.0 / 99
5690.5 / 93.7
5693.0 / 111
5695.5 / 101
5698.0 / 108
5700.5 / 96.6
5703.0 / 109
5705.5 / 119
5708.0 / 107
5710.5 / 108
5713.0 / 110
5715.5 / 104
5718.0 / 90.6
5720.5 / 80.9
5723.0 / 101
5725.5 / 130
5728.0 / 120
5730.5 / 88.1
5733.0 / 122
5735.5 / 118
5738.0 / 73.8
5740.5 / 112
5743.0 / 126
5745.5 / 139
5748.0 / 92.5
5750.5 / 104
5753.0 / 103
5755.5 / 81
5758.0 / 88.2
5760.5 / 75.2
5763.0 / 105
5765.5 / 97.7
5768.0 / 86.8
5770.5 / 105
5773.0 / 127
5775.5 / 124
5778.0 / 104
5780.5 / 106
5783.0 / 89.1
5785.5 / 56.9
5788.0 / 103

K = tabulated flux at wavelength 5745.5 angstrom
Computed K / 139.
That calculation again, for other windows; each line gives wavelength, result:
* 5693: 111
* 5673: 108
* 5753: 103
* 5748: 92.5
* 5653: 100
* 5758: 88.2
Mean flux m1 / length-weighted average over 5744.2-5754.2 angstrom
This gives 110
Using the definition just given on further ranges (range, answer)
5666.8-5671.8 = 99.4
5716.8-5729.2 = 104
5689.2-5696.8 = 102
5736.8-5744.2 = 104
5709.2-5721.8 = 98.7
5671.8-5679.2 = 101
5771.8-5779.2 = 118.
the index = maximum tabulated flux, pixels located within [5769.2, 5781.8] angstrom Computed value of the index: 127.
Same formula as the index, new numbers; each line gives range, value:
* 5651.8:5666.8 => 100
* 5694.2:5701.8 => 108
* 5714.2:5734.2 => 130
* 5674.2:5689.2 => 107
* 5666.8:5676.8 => 110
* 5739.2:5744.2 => 126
